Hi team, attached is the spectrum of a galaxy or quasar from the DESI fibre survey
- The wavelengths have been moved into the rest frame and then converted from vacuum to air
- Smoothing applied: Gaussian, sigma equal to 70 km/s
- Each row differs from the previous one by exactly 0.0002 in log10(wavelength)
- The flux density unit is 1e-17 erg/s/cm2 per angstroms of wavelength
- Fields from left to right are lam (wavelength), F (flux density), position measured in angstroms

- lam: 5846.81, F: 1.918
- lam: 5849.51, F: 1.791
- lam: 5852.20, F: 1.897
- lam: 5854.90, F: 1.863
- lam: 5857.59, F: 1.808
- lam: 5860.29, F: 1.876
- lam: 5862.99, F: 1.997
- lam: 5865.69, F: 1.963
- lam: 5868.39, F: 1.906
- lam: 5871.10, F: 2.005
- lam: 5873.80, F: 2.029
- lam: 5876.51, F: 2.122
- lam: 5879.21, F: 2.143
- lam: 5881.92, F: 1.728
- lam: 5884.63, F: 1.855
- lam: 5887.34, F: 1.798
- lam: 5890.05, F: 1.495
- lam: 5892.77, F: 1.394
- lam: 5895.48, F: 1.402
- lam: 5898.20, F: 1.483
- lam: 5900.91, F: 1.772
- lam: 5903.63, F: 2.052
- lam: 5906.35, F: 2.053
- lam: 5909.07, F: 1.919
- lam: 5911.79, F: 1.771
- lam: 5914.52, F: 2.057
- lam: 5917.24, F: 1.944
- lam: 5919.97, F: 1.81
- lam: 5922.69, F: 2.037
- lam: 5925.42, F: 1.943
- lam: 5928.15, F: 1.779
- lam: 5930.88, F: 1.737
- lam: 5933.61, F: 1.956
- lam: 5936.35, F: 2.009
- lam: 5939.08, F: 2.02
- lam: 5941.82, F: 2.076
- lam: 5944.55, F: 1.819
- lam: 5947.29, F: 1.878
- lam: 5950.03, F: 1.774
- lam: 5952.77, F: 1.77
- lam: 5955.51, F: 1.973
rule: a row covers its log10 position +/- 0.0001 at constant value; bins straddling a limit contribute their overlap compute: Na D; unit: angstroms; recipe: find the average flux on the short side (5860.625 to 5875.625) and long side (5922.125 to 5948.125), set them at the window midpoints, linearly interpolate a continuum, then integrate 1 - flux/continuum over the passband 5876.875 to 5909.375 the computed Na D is 3.20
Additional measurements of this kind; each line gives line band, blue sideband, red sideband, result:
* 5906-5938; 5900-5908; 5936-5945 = 1.1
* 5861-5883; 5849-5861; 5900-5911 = -1.2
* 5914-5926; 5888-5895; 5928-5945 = -1.3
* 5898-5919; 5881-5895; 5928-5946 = -1.7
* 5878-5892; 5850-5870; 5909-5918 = 0.9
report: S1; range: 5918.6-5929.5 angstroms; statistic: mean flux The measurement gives 1.89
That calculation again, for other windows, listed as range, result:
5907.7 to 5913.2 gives 1.85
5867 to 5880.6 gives 2.04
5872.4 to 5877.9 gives 2.08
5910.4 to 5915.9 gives 1.91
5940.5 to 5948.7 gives 1.92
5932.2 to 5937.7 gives 1.98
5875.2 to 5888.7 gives 1.93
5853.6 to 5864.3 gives 1.89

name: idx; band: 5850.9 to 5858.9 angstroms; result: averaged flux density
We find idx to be 1.86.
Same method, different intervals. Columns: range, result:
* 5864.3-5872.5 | 1.96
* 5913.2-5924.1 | 1.96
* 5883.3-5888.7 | 1.83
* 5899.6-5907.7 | 1.96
